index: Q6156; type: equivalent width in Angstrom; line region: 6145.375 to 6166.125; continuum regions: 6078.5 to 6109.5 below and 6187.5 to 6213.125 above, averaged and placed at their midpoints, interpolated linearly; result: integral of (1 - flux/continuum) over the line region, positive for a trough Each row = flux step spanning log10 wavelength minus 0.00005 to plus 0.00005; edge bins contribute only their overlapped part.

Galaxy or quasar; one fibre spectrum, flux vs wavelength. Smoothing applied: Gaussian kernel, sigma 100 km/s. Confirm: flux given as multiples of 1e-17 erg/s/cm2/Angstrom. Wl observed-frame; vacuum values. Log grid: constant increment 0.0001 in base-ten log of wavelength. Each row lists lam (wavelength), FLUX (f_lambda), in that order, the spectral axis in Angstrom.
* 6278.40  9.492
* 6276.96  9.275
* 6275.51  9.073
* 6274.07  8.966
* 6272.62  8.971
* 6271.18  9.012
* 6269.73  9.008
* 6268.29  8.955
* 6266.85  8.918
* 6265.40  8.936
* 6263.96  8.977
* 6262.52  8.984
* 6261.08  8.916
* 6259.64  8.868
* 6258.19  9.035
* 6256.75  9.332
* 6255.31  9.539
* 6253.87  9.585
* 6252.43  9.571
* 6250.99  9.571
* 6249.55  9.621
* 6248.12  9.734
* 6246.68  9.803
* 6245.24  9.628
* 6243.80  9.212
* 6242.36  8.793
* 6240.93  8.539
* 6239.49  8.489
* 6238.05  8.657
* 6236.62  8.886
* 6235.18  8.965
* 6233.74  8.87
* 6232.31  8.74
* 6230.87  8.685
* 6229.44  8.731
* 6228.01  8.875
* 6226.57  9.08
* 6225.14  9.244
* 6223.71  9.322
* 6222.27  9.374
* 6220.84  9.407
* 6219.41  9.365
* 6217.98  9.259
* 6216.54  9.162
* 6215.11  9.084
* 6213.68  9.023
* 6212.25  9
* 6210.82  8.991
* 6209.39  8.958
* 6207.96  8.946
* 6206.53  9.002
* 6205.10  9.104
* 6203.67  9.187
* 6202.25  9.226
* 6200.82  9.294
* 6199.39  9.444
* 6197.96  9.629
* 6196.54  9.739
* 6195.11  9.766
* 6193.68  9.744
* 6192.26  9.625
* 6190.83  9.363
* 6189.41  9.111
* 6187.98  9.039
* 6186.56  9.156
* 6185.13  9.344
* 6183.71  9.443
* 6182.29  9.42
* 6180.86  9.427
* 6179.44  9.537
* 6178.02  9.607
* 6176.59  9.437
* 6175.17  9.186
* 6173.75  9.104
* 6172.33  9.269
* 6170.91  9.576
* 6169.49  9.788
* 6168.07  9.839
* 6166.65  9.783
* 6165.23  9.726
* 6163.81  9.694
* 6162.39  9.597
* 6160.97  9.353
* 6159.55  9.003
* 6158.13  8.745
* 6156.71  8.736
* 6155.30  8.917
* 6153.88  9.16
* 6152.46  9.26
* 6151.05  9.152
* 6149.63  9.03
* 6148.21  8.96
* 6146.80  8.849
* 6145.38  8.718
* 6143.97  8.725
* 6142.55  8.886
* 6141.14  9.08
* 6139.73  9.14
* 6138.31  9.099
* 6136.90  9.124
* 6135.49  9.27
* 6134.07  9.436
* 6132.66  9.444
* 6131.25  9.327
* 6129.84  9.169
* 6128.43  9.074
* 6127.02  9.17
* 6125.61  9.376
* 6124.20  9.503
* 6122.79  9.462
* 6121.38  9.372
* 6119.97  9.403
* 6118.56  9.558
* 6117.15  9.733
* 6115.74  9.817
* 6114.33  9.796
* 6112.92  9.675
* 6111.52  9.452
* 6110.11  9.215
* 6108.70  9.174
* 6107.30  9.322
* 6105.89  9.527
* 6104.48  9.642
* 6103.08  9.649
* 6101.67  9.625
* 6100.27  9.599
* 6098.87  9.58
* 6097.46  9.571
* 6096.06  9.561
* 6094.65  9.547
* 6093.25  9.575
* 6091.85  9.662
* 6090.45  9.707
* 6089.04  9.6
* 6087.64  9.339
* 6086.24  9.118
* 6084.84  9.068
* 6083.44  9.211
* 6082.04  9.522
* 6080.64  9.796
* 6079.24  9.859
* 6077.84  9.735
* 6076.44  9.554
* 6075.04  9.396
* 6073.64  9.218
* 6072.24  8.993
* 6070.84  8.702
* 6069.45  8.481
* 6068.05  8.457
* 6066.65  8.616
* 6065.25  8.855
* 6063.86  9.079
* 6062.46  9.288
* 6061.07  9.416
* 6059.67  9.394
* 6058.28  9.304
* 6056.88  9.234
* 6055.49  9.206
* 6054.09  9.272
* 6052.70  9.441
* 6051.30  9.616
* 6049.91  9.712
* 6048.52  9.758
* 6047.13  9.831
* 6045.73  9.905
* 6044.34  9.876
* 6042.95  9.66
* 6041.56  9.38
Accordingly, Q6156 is 0.5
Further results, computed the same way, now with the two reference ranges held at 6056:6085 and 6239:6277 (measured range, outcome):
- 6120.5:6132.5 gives -0.2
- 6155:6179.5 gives -0.6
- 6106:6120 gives -0.5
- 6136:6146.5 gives 0.2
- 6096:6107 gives -0.5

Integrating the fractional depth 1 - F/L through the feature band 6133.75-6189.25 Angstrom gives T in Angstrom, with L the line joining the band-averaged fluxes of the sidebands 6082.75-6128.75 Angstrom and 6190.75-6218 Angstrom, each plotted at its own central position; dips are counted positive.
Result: 0.7 Angstrom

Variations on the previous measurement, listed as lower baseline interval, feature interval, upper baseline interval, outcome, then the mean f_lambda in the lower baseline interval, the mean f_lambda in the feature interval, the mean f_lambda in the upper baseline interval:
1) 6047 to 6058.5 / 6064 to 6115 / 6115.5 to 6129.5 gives 0.43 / 9.48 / 9.37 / 9.43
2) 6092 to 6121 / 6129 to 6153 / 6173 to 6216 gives 0.90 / 9.55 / 9.1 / 9.3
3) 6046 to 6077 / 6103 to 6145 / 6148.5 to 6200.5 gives -0.16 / 9.22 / 9.35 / 9.38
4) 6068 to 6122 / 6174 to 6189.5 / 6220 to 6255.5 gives -0.12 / 9.44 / 9.34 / 9.15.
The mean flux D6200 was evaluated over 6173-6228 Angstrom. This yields 9.29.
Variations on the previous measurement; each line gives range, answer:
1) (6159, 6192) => 9.43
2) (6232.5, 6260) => 9.19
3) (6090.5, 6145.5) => 9.4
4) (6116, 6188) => 9.28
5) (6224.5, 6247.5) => 8.95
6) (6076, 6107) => 9.54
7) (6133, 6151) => 9.04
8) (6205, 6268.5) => 9.11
